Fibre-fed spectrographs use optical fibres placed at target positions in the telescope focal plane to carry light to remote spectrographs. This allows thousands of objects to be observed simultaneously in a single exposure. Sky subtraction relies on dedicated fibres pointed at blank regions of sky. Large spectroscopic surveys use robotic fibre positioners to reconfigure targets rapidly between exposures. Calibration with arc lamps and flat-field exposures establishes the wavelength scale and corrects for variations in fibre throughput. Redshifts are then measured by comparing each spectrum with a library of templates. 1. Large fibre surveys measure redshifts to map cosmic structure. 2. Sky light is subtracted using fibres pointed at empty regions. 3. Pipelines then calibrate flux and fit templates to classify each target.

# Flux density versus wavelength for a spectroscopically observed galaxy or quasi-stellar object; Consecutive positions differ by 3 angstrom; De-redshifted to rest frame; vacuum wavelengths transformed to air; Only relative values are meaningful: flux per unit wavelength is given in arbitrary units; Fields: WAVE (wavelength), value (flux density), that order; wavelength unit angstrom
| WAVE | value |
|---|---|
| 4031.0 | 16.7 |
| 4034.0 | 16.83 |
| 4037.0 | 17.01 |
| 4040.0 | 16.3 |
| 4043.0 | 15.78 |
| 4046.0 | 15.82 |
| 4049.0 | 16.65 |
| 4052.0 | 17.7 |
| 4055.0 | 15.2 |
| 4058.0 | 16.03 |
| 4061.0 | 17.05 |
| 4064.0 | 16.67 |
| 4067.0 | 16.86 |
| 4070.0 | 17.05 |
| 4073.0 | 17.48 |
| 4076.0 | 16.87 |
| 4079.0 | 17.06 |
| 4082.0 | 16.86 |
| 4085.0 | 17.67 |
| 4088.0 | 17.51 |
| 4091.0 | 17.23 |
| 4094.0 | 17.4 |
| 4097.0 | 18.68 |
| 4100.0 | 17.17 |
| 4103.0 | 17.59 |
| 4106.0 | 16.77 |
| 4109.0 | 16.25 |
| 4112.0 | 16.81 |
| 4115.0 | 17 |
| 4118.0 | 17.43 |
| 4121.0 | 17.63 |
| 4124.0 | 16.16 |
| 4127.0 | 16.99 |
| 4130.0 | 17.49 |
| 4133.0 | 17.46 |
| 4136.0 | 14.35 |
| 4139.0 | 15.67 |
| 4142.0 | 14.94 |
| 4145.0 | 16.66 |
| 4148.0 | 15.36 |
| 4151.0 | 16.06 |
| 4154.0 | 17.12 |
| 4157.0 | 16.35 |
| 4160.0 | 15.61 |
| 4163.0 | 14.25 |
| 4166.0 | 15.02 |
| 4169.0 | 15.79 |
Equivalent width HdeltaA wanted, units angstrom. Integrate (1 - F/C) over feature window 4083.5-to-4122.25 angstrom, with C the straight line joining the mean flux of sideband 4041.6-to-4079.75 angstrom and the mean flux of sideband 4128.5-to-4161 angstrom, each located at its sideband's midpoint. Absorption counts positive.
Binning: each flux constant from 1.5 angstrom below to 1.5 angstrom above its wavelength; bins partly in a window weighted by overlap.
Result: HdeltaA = -2.3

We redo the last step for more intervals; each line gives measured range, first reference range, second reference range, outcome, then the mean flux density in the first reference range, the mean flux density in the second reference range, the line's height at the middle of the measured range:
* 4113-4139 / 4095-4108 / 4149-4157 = 0.4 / 17.5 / 16.5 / 17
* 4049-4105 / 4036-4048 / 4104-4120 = -1.8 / 16.2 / 16.9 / 16.6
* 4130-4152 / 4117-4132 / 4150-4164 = 0.8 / 17.1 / 15.9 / 16.5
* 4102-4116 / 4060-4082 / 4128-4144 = -0.4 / 17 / 16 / 16.4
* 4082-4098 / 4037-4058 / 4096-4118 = -0.6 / 16.3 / 17.2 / 16.9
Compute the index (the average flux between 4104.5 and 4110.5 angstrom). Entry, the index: 16.5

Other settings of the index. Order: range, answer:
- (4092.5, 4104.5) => 17.7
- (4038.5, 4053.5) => 16.4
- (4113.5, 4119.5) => 17.2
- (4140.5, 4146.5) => 15.8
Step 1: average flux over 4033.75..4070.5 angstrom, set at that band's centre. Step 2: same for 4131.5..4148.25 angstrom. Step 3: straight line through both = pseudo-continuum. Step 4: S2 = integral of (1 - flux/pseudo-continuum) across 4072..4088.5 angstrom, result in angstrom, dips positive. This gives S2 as -1.0 angstrom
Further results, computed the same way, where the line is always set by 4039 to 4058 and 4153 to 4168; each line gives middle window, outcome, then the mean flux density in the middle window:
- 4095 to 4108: -1.3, 17.5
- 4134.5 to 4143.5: 0.4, 15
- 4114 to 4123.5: -0.8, 17.2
